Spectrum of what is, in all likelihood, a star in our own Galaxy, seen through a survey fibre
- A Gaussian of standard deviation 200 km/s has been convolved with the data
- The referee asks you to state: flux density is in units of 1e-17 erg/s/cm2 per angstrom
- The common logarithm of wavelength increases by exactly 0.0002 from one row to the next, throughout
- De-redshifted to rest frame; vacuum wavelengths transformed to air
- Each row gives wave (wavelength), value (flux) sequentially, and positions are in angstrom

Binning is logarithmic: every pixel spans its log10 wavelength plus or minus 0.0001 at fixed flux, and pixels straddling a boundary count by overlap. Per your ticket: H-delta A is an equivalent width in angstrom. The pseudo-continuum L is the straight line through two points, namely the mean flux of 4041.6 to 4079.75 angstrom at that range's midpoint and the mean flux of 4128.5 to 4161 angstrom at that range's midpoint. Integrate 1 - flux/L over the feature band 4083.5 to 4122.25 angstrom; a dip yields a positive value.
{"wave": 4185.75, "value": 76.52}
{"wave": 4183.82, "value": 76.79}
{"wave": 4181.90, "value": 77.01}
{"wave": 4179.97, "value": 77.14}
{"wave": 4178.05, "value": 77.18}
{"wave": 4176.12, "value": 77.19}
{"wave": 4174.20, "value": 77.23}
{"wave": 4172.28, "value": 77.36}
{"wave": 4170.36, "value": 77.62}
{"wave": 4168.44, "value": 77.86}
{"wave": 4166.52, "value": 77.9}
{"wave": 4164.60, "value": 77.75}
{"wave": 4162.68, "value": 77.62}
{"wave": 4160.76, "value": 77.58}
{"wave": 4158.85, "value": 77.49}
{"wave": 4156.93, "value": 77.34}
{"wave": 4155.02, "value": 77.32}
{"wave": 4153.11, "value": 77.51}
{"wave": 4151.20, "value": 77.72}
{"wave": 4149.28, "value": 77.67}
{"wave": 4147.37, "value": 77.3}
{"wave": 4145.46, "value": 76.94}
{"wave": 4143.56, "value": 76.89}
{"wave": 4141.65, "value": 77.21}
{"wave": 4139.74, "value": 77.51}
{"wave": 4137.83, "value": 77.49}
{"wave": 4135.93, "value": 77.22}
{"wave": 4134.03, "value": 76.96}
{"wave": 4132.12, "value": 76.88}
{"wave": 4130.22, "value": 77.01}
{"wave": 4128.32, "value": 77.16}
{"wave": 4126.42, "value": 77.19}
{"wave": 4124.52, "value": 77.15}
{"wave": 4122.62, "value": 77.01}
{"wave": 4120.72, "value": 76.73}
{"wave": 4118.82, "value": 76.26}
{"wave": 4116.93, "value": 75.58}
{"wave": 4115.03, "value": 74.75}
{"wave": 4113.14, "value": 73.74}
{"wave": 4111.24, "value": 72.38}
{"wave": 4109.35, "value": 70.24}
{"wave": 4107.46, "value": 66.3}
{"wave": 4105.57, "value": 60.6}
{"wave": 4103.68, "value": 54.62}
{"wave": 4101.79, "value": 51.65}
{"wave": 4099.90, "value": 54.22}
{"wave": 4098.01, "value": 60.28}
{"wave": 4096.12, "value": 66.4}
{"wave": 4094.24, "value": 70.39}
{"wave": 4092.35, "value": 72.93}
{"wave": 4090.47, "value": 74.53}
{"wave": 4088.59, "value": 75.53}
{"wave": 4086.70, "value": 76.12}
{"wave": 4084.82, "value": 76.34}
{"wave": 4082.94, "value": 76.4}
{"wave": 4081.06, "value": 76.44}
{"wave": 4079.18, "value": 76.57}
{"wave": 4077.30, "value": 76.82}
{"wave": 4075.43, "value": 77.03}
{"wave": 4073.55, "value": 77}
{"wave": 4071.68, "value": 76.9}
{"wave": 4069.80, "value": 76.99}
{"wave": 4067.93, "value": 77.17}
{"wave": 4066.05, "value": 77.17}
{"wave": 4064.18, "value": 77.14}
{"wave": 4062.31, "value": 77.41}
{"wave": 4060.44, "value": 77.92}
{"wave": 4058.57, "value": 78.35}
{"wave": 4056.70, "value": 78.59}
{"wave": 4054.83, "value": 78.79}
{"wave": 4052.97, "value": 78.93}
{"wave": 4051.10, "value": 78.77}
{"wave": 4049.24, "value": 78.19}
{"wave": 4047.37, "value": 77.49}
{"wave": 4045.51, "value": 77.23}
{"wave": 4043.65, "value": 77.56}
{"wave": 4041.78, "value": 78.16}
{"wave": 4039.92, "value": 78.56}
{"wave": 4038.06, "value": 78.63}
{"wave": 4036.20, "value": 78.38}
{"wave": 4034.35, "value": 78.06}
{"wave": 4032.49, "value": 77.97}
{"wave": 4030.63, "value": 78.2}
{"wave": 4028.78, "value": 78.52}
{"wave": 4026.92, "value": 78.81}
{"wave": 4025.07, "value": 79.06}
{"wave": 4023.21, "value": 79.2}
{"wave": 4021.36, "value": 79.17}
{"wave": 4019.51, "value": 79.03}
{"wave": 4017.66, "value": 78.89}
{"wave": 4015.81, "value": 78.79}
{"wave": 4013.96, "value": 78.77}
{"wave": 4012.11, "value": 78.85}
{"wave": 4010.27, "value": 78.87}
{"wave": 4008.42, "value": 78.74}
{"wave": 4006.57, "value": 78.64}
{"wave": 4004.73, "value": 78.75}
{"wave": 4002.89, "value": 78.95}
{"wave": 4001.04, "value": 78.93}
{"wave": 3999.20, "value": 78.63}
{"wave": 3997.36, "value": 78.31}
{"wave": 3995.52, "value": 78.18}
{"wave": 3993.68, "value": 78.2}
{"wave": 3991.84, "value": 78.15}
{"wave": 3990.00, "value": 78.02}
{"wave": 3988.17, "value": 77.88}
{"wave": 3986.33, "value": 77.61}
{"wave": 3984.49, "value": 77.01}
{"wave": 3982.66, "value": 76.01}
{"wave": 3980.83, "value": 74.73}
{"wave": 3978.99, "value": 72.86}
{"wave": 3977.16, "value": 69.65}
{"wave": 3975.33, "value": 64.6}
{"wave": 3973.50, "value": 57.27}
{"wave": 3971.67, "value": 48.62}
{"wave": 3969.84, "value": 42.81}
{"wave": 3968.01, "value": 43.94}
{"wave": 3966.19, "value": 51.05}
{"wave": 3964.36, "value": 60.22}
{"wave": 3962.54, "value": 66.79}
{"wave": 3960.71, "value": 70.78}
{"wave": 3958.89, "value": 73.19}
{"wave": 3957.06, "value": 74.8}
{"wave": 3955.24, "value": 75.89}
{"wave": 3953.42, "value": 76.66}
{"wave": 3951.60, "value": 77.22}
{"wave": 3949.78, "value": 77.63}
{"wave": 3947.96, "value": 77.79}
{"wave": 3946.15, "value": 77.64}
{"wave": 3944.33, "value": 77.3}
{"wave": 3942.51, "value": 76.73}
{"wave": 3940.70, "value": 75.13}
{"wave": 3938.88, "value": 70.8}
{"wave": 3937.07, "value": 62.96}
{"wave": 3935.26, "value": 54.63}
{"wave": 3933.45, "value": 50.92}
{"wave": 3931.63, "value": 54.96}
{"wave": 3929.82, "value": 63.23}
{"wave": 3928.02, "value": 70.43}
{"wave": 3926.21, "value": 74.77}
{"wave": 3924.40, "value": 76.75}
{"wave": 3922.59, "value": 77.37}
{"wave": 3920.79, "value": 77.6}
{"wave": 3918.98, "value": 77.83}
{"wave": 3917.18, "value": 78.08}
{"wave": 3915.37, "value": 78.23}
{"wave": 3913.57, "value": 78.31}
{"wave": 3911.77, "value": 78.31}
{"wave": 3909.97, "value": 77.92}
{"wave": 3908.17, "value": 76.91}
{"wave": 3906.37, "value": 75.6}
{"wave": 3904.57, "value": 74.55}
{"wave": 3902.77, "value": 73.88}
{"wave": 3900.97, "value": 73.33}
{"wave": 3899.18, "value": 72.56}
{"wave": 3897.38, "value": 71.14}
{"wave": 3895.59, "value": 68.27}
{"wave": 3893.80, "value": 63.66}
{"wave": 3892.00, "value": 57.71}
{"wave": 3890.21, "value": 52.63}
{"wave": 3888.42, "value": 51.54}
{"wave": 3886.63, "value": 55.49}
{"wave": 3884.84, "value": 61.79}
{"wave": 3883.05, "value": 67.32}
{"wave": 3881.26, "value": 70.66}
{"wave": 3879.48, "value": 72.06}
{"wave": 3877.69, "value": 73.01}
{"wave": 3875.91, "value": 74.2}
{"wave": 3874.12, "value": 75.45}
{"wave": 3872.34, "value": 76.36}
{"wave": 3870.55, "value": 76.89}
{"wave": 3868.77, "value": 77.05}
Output 4.1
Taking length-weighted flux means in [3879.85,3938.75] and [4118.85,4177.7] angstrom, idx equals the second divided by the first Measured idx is 1.1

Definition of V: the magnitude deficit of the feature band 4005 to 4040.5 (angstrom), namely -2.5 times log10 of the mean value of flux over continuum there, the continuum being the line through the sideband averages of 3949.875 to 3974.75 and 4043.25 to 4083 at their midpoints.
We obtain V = -0.099 mag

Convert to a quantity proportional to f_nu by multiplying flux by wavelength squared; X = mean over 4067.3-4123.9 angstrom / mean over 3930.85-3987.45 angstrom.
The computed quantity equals 1.1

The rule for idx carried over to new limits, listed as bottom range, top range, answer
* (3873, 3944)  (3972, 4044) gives 1.10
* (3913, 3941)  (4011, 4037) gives 1.13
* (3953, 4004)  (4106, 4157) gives 1.08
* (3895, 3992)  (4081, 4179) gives 1.05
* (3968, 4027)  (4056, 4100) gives 1.01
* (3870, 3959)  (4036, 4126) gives 1.04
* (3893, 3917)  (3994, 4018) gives 1.06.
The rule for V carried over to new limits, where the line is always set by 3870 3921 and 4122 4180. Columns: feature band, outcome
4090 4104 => 0.20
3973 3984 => 0.05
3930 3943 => 0.14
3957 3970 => 0.20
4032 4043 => -0.05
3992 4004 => -0.07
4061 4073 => -0.03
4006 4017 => -0.07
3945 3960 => -0.06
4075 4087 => -0.01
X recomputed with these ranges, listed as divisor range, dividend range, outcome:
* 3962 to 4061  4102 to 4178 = 1.08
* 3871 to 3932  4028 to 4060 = 1.19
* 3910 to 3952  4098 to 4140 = 1.08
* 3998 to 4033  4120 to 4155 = 1.04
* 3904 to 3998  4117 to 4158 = 1.19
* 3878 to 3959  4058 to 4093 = 1.17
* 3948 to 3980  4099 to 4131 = 1.16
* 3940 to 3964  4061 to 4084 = 1.09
